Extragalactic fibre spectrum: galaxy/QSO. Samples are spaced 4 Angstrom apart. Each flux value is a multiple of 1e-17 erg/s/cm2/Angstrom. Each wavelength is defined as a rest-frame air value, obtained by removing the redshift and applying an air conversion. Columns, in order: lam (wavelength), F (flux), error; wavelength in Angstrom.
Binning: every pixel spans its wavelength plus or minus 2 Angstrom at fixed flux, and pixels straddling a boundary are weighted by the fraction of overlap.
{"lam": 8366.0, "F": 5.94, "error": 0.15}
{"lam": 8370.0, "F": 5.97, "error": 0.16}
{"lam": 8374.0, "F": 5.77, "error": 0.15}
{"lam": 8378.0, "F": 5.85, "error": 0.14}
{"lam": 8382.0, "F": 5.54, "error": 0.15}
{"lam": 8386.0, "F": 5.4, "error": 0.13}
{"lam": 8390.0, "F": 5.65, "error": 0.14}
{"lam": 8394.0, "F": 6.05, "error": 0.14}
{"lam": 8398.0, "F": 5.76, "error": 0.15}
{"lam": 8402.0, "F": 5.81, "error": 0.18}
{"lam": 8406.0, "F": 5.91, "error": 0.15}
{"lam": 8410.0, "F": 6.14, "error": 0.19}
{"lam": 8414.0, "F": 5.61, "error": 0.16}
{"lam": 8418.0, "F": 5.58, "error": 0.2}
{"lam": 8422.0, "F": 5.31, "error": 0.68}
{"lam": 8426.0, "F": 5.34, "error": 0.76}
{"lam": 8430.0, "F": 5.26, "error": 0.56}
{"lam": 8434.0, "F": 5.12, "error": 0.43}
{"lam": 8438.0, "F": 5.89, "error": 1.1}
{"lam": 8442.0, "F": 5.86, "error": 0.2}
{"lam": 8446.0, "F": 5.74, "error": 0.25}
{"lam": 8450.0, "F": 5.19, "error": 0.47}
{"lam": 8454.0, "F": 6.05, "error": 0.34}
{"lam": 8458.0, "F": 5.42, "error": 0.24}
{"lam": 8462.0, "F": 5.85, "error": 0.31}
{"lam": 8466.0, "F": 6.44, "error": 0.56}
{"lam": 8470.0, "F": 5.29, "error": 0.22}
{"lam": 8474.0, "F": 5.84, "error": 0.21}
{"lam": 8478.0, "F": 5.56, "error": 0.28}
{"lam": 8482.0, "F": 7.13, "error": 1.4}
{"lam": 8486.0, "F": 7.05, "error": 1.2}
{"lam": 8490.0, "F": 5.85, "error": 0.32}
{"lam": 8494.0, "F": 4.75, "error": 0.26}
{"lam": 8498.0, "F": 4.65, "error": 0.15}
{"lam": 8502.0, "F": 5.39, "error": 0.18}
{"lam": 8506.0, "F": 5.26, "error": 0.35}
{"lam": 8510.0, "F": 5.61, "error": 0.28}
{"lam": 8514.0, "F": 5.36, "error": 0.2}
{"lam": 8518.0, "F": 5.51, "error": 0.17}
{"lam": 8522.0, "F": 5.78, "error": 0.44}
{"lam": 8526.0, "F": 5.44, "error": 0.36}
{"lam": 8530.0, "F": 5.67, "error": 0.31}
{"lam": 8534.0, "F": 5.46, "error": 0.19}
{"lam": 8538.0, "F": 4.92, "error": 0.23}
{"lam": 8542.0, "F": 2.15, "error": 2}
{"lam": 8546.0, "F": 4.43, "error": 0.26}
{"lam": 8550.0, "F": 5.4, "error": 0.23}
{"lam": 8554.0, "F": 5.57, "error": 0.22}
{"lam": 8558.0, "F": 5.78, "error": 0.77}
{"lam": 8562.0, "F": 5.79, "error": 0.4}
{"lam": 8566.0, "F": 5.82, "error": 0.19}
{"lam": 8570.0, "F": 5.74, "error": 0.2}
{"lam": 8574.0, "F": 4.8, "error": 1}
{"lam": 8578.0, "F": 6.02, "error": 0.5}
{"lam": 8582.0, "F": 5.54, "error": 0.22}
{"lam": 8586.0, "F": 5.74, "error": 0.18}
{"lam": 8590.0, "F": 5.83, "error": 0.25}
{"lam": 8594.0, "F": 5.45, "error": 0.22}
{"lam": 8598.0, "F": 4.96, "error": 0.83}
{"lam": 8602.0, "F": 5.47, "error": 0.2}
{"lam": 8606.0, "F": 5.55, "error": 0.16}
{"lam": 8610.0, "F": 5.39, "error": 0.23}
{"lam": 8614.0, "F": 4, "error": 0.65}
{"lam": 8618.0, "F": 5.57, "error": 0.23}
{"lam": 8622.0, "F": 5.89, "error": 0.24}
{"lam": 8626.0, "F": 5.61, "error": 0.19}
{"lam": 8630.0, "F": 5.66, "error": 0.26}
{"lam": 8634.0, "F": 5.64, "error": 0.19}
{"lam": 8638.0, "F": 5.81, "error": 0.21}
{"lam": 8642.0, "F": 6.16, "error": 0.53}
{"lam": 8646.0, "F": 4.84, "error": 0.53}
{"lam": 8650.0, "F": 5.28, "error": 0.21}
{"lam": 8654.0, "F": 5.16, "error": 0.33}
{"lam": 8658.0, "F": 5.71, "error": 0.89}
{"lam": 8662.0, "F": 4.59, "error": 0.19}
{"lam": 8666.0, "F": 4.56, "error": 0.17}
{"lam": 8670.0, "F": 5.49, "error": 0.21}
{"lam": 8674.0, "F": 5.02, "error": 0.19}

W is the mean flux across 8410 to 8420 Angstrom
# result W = 5.7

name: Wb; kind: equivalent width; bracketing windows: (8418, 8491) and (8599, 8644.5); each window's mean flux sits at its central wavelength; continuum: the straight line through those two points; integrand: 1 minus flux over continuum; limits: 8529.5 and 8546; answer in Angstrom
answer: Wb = 3.5 Angstrom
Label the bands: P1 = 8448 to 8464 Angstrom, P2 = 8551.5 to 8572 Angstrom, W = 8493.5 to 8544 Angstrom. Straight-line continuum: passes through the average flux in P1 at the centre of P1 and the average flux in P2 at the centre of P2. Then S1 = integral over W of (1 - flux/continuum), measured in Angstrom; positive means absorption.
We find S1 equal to 5.38 Angstrom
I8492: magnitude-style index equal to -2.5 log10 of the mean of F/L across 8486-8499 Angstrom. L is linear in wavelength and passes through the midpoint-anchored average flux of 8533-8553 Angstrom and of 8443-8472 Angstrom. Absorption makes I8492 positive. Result -0.041 mag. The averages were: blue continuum 5.72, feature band 5.42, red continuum 4.48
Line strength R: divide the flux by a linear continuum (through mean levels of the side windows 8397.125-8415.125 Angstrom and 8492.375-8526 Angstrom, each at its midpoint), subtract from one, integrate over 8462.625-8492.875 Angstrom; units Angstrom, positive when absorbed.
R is -3.5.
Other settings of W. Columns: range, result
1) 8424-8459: 5.54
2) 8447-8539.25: 5.64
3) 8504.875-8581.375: 5.29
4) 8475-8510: 5.7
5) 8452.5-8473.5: 5.81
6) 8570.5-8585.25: 5.51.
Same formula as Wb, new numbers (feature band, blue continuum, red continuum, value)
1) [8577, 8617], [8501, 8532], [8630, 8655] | 0.9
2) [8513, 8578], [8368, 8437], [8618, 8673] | 3.1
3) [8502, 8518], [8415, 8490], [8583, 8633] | 0.6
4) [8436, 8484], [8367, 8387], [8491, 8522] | -3.7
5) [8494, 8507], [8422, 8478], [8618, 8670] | 1.3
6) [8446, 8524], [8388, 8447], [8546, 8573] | -1.0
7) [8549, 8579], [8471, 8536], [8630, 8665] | -0.4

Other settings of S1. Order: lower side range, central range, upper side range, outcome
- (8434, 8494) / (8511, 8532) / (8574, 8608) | 0.6 Angstrom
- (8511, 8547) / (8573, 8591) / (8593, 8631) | -1.4 Angstrom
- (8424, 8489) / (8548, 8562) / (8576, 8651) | 0.0 Angstrom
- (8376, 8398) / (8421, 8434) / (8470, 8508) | 1.0 Angstrom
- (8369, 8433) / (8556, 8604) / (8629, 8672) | -1.2 Angstrom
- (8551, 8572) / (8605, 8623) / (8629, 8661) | 1.1 Angstrom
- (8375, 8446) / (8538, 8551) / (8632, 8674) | 3.4 Angstrom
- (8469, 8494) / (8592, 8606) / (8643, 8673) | 0.3 Angstrom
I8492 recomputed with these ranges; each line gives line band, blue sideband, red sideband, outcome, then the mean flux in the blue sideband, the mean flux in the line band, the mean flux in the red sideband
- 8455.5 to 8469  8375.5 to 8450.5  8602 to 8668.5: -0.05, 5.64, 5.86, 5.34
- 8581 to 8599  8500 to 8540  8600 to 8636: -0.02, 5.44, 5.53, 5.42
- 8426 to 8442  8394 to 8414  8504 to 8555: 0.05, 5.89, 5.47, 5.11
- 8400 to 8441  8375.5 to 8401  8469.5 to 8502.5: 0.02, 5.71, 5.6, 5.76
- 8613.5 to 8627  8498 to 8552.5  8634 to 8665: -0.02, 5.09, 5.38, 5.36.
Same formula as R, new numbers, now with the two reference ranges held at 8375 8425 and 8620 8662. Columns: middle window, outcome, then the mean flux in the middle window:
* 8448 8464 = 0.1 Angstrom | 5.63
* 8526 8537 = 0.3 Angstrom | 5.48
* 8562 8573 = -0.2 Angstrom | 5.69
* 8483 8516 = 0.6 Angstrom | 5.54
